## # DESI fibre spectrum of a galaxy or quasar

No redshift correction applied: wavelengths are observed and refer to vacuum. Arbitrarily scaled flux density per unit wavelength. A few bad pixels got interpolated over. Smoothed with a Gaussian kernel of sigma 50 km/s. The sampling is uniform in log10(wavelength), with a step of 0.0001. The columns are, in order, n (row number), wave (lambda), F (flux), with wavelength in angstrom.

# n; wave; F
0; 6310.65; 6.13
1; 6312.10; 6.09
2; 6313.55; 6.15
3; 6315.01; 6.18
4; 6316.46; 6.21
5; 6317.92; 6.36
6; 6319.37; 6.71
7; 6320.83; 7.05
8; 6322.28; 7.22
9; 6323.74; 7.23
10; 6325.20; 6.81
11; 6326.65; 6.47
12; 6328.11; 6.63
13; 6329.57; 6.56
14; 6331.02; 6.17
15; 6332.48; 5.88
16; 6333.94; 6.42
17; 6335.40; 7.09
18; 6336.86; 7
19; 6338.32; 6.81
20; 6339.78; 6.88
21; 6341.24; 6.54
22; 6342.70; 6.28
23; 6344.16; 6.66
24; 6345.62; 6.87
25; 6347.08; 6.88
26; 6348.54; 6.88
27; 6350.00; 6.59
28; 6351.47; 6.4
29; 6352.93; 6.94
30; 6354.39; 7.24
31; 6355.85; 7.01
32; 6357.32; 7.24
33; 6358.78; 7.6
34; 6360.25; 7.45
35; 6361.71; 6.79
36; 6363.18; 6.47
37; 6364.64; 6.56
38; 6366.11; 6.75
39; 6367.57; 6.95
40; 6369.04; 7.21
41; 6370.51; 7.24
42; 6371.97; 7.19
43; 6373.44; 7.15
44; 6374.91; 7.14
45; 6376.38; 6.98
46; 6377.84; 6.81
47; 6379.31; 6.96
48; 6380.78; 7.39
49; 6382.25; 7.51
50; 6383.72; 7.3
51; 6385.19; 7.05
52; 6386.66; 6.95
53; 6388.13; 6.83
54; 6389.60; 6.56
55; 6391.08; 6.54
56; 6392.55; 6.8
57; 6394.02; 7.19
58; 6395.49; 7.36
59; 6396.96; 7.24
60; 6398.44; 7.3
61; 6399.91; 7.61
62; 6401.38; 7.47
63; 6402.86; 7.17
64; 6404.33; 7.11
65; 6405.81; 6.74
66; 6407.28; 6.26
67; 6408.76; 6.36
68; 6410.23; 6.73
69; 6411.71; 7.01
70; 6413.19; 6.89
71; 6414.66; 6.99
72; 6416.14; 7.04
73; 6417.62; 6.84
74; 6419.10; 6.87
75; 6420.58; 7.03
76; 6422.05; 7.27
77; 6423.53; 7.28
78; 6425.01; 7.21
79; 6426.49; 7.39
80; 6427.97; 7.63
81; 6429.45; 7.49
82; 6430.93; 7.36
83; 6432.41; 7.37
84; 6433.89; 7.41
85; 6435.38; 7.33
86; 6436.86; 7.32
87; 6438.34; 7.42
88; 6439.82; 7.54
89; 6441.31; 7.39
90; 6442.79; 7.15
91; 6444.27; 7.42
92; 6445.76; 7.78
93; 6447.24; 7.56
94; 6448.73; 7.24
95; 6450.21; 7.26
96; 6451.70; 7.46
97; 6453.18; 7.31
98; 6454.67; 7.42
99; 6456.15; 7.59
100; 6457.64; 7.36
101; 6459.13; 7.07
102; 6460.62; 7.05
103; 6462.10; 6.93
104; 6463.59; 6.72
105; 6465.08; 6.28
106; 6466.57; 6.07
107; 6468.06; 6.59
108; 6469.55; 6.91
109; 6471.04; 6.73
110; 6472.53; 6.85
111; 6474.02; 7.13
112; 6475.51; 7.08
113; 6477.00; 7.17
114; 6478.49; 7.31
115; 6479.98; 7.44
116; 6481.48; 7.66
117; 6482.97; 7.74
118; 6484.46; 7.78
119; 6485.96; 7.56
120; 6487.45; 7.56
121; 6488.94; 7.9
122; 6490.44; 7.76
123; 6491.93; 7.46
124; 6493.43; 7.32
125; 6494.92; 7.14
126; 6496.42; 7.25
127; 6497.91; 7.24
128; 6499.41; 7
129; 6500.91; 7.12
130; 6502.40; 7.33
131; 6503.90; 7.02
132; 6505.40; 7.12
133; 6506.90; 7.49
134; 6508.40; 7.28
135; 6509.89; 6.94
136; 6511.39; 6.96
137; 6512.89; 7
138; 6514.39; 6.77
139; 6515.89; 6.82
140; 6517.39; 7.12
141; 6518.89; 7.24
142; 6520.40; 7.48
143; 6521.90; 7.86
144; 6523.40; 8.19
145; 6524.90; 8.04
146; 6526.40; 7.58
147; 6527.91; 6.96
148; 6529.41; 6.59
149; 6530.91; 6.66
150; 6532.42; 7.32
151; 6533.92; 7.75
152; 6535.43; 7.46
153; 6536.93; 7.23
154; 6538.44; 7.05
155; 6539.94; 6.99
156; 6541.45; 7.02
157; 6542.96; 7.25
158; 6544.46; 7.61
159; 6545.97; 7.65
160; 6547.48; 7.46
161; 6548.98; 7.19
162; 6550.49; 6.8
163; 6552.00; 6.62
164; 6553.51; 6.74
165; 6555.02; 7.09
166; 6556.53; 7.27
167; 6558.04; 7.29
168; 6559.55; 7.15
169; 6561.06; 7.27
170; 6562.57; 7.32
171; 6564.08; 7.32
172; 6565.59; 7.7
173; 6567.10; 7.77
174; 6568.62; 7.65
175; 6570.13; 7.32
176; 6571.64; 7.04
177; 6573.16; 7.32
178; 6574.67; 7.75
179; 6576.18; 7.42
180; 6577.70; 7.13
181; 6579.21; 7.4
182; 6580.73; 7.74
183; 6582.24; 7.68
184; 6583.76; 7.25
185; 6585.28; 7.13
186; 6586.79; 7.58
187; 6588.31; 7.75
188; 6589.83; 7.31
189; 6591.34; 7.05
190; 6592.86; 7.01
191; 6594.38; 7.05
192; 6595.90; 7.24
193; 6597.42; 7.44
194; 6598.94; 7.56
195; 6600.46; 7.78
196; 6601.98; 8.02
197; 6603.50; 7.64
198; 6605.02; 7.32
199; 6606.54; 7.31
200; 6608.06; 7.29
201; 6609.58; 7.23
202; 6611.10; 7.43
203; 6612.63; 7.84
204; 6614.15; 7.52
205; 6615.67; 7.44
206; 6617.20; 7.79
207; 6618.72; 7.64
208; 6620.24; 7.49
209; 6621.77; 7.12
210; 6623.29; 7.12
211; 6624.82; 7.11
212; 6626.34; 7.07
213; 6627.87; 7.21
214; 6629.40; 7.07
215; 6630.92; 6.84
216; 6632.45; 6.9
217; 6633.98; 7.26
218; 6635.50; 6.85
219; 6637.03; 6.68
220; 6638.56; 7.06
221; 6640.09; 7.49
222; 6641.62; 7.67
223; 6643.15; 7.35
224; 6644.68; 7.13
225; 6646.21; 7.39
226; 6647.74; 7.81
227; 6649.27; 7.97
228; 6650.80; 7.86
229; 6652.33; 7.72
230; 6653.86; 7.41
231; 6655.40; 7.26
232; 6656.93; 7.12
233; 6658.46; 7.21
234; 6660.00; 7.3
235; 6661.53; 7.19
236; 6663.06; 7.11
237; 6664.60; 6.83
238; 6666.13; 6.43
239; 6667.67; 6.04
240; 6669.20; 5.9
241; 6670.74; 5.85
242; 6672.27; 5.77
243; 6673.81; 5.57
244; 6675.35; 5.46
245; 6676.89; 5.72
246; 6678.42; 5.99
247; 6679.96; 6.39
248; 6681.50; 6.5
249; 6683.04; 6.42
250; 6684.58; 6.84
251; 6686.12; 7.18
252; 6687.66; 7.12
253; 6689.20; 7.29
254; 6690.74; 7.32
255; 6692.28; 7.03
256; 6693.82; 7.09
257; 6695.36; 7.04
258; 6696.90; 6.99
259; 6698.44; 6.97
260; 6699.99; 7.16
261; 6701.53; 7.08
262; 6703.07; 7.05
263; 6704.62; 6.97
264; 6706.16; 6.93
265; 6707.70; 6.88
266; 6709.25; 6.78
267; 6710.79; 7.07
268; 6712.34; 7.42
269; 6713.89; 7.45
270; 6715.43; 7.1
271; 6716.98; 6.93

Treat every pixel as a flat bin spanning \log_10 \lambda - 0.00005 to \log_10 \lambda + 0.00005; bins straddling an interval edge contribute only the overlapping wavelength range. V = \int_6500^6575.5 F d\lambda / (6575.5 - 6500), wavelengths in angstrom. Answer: 7.26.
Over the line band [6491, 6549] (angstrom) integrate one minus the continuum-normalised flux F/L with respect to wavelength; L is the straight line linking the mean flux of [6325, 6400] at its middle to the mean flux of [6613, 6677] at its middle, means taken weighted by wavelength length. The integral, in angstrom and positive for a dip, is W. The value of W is -2.3 angstrom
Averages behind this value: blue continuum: 6.9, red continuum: 7.03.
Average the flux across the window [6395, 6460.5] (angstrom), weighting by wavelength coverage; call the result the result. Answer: 7.23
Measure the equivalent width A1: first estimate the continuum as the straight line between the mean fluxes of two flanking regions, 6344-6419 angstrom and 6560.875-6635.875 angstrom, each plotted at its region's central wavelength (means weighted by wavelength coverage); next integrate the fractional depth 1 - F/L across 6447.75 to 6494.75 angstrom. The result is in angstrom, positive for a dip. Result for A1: -0.5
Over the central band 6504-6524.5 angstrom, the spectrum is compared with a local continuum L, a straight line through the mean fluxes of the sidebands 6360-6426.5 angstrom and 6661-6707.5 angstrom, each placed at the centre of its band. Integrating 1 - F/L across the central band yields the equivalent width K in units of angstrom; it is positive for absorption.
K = -1.2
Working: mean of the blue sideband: 7.01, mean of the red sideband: 6.64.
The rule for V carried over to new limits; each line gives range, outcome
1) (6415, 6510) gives 7.25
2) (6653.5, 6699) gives 6.67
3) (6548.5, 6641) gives 7.31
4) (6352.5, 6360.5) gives 7.24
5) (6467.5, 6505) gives 7.28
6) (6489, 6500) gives 7.35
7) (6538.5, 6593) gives 7.31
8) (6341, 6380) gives 6.92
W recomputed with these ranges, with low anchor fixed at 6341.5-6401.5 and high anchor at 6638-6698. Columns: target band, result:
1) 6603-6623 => -1.6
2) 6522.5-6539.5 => -1.0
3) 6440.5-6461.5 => -1.2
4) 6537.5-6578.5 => -2.0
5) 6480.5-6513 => -1.9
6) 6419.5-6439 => -1.0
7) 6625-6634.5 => -0.2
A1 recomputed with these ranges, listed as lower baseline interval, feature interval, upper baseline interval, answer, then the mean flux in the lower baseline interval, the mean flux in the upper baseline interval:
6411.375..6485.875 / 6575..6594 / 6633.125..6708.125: -0.9 angstrom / 7.21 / 6.91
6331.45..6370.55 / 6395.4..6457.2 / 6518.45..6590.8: -1.9 angstrom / 6.82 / 7.34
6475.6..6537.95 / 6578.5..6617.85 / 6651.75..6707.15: -2.4 angstrom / 7.33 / 6.75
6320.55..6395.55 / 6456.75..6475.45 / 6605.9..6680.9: 0.3 angstrom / 6.89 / 7.02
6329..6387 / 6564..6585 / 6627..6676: -1.6 angstrom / 6.9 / 6.96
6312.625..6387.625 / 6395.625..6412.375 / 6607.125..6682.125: -0.3 angstrom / 6.84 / 7.01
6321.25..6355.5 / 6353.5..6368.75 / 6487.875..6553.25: -0.5 angstrom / 6.72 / 7.25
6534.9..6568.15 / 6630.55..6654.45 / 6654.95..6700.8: -1.8 angstrom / 7.24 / 6.67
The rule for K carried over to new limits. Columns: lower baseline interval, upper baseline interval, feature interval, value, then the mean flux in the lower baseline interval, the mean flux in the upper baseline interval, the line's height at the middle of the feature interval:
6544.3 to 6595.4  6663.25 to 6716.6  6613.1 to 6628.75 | -0.67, 7.31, 6.7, 7.05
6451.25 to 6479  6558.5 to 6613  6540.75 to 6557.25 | 0.30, 7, 7.42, 7.29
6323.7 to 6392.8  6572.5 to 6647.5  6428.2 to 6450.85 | -1.25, 6.87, 7.35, 7.02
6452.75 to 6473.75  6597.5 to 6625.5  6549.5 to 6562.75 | 0.40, 6.92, 7.48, 7.27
